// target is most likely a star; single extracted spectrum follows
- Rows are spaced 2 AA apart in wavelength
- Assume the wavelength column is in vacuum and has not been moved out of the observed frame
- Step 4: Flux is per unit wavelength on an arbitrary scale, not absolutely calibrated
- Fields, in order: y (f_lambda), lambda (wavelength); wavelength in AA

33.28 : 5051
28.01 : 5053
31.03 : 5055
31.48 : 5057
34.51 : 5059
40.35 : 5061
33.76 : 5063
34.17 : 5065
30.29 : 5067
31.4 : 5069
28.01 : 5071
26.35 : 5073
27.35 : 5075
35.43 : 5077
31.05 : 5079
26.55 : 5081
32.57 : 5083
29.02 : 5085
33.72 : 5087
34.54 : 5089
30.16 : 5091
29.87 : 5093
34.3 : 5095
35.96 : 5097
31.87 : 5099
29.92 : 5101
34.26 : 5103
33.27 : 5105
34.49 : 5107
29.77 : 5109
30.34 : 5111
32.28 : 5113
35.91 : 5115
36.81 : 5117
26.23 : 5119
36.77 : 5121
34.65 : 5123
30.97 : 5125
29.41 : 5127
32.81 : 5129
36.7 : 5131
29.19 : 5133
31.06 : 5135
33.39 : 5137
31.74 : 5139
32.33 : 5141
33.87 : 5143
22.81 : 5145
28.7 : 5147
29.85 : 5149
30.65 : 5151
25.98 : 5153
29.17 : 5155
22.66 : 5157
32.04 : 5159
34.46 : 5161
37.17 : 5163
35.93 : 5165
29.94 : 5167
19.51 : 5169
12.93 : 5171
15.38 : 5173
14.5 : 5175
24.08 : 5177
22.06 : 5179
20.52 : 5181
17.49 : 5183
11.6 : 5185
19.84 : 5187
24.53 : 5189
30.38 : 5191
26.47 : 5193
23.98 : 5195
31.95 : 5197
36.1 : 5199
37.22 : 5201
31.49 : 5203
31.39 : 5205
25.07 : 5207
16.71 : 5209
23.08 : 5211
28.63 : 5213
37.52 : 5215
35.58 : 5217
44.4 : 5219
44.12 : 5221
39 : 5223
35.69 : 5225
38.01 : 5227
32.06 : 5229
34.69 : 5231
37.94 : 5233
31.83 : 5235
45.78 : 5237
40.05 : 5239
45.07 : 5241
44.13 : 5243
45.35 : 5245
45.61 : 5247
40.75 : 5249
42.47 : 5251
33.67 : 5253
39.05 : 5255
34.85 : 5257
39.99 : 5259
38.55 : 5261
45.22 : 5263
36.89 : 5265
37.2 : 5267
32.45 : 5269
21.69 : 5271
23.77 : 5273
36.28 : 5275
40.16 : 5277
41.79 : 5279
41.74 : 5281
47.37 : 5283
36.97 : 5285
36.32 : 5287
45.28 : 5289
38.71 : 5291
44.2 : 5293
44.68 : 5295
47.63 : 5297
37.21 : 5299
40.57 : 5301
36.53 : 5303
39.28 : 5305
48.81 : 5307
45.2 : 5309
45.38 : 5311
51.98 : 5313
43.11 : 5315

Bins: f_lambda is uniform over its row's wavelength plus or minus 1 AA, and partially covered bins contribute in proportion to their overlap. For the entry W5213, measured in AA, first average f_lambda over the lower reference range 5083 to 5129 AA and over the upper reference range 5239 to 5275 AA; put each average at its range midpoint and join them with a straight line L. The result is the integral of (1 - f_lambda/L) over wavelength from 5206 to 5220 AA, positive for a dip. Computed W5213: 2.4 AA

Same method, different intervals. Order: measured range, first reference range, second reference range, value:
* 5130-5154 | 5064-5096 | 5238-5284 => 2.2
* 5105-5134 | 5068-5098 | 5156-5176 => -4.1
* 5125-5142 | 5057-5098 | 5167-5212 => -2.6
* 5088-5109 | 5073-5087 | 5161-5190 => -2.9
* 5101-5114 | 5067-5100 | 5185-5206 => -0.7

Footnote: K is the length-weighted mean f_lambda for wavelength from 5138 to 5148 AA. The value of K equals 29.9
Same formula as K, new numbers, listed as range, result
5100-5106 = 32.5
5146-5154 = 28.8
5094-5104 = 33.3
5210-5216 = 29.7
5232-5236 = 34.9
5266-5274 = 28.8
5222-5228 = 37.6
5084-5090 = 32.4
